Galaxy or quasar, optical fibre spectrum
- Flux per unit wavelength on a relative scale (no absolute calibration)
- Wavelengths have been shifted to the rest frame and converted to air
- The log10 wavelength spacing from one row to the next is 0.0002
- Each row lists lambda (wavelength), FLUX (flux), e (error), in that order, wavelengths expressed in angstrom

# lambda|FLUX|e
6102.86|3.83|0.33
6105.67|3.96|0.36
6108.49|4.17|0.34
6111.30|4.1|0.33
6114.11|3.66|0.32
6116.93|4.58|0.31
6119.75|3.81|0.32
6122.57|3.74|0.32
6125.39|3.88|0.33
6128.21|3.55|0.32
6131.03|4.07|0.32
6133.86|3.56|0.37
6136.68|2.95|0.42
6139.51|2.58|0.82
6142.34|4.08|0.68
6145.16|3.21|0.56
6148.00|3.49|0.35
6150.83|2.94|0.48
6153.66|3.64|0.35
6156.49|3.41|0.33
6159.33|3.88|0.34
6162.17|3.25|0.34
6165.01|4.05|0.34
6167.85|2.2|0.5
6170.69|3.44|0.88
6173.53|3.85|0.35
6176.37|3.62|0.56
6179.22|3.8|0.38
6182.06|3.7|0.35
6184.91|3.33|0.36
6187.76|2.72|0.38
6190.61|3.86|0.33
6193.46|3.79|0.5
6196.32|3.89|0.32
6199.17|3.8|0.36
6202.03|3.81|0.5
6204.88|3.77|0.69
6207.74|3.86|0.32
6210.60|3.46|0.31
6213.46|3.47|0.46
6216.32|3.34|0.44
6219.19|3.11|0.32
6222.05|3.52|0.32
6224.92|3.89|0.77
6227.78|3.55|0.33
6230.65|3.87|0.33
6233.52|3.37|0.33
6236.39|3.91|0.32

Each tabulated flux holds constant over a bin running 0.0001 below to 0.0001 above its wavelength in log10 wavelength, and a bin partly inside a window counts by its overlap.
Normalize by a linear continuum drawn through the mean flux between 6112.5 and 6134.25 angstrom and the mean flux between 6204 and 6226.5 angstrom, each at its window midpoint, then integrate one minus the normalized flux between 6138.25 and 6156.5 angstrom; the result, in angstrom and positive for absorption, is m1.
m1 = 2.2 angstrom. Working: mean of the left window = 3.87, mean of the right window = 3.55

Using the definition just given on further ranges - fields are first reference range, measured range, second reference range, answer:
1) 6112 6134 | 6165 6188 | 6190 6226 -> 2.0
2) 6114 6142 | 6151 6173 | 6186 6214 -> 1.5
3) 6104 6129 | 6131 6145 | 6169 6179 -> 1.7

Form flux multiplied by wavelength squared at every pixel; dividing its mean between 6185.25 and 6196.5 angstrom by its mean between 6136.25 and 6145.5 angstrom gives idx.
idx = 1.10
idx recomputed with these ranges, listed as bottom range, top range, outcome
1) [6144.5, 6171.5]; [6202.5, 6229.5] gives 1.08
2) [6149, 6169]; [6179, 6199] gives 1.08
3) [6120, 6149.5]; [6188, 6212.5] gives 1.08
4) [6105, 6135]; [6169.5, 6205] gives 0.95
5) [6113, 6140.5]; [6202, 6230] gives 1.01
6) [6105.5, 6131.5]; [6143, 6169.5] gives 0.86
